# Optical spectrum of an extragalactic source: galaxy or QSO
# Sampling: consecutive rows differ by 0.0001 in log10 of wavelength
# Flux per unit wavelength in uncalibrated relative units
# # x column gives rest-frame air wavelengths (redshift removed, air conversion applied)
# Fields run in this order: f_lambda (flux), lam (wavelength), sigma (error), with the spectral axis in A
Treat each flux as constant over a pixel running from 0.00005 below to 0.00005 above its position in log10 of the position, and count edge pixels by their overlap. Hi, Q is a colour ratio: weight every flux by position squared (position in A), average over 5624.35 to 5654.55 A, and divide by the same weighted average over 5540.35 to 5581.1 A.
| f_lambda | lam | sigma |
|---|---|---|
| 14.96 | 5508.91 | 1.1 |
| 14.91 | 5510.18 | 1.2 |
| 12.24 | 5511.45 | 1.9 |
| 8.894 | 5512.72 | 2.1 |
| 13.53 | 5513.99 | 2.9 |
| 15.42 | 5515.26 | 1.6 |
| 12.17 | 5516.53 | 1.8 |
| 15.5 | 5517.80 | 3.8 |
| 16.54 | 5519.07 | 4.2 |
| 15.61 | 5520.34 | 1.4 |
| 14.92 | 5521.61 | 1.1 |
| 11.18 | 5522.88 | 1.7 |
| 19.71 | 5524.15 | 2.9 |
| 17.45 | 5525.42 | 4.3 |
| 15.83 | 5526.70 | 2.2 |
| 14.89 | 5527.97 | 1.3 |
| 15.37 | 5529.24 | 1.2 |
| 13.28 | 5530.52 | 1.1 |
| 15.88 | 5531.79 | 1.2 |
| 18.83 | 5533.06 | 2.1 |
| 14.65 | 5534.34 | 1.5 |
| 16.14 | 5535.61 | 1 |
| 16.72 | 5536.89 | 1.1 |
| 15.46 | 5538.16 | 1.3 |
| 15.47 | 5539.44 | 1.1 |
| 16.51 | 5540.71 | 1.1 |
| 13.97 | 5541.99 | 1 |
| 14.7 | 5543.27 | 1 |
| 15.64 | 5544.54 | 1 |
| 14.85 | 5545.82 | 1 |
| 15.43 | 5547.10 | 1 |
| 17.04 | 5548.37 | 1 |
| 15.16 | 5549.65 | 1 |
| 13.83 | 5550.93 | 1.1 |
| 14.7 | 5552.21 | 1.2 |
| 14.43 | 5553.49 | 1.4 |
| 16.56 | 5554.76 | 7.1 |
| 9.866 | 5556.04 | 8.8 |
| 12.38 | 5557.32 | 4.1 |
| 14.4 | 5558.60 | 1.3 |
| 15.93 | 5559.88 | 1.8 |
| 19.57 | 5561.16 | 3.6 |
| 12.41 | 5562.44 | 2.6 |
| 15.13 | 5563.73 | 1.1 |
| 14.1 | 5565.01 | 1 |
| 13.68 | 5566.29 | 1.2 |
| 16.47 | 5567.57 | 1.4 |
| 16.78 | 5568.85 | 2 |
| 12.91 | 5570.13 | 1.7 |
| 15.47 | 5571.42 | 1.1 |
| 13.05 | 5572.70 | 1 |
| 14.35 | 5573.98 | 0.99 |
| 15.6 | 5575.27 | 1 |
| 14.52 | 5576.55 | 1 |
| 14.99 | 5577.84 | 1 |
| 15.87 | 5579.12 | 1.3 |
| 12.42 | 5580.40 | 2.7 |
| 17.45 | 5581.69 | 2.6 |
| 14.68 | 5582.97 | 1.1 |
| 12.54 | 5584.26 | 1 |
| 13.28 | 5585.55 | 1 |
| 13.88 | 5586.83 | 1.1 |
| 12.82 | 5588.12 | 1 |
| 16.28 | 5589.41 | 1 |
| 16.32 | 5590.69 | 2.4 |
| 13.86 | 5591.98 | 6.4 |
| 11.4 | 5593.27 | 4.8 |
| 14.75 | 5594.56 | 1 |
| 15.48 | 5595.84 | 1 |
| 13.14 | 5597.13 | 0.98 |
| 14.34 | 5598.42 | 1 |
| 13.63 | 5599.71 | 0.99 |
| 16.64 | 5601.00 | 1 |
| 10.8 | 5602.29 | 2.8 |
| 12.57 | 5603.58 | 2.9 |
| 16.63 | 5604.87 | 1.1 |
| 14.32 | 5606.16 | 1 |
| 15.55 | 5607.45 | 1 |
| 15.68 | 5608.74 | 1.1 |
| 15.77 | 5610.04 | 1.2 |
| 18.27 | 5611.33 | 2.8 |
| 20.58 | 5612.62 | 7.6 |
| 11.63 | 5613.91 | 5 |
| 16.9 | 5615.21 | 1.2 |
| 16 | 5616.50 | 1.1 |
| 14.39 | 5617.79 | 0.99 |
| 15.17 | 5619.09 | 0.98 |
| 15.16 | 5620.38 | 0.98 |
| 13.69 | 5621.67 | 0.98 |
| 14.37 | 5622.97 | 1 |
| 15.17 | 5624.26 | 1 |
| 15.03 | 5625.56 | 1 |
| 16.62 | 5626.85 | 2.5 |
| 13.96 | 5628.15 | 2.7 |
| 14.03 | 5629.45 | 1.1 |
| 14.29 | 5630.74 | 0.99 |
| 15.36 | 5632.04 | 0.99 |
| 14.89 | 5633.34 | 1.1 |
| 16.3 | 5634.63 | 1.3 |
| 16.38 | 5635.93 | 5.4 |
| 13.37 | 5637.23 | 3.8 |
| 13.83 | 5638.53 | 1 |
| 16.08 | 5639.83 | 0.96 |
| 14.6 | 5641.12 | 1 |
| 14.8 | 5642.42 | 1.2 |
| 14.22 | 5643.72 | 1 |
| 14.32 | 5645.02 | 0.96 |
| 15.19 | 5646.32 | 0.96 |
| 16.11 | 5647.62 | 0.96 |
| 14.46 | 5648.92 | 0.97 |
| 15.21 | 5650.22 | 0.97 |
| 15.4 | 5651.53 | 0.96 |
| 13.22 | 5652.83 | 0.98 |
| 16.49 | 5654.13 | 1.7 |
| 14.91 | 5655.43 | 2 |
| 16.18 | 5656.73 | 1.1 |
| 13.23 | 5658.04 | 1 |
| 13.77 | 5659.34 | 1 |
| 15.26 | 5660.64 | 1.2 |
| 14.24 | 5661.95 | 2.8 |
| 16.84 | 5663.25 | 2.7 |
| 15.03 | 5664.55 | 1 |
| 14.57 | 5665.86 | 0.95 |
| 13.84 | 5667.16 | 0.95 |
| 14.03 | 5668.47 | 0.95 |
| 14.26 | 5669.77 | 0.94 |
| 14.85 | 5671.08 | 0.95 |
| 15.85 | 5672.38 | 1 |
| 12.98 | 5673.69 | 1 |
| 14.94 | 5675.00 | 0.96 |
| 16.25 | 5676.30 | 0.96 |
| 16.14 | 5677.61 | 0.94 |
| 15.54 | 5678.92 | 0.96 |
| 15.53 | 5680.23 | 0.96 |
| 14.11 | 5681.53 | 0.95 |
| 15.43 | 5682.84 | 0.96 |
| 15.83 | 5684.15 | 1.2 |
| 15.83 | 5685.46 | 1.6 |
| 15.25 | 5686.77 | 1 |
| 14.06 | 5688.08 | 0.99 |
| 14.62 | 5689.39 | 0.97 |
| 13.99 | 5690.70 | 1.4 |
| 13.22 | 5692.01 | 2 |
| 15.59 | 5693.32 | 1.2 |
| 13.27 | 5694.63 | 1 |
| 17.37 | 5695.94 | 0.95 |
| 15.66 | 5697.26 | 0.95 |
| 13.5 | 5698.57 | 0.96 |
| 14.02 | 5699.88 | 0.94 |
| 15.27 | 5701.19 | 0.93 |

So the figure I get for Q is 1.04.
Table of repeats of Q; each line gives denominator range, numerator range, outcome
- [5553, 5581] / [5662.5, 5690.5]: 1.07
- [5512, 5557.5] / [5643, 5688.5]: 1.05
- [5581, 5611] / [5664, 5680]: 1.06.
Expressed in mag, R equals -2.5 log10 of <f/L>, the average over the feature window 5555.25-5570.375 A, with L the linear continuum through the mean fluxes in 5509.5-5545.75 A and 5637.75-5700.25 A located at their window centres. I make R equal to 0.03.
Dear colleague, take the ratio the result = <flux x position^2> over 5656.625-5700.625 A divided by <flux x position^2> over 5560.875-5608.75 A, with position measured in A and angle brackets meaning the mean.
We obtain 1.06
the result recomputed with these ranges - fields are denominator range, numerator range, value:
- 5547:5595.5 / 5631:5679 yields 1.05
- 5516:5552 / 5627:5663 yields 1.00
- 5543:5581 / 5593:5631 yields 1.03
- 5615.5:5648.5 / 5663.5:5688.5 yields 1.02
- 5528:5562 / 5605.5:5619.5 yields 1.07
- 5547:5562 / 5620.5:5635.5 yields 1.03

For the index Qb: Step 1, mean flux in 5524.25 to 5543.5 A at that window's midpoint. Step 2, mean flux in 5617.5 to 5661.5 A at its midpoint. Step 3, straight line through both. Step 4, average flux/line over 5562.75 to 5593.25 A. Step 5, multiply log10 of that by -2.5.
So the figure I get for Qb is 0.06 mag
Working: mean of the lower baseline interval 15.8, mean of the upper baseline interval 14.9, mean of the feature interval 14.5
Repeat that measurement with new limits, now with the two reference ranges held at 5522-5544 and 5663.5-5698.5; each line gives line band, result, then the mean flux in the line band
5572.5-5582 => 0.047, 14.8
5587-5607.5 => 0.080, 14.2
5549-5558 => 0.125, 13.9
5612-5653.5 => 0.010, 15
